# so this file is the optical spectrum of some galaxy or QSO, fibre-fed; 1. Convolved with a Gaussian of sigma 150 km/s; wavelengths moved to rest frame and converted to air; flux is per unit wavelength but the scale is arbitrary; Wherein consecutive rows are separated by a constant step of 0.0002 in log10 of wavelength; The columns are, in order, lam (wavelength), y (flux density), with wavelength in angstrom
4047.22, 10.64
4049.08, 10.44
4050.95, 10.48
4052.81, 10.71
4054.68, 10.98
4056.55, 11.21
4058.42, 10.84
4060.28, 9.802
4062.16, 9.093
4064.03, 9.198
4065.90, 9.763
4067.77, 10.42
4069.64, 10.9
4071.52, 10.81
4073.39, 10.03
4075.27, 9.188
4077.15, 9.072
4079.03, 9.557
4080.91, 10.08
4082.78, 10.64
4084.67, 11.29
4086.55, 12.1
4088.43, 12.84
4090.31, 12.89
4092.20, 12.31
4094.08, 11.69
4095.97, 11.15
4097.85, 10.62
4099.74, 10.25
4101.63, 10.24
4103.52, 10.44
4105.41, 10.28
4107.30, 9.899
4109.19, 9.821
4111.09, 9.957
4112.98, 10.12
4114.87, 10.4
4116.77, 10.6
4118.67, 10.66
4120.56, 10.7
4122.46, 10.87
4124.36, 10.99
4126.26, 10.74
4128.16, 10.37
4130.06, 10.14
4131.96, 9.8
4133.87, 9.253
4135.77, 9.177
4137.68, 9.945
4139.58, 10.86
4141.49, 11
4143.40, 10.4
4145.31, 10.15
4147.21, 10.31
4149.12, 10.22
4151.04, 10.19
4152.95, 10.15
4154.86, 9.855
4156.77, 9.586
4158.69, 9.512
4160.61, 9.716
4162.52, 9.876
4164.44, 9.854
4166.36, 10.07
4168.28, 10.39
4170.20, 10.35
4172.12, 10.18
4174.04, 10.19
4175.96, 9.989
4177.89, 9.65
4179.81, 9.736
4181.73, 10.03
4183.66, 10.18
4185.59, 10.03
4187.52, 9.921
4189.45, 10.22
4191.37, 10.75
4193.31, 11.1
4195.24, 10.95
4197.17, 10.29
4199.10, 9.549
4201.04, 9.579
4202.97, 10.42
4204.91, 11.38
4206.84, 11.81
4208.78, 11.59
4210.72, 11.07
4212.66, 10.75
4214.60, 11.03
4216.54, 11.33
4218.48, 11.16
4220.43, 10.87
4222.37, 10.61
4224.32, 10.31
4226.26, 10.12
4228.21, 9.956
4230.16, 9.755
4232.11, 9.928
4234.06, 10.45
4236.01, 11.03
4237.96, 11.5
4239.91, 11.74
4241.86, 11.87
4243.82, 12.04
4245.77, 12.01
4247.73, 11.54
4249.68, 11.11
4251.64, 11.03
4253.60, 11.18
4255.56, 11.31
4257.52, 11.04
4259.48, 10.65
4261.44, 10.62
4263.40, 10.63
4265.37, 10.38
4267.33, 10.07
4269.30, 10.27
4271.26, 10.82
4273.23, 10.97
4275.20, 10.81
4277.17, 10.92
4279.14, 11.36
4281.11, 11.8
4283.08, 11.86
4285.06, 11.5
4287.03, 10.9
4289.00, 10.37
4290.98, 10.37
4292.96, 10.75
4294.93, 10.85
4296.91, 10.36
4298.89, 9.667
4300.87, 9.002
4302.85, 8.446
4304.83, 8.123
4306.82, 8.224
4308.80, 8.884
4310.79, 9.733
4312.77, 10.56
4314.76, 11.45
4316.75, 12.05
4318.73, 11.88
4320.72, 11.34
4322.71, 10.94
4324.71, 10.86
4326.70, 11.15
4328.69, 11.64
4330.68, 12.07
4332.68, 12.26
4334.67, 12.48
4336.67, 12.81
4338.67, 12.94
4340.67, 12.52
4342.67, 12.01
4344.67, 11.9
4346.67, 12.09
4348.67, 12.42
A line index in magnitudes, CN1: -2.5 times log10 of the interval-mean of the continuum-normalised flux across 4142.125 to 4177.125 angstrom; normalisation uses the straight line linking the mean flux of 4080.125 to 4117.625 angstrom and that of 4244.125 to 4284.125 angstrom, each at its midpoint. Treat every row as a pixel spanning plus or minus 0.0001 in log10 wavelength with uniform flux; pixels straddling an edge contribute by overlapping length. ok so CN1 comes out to 0.09 mag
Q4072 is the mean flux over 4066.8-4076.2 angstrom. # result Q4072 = 10.3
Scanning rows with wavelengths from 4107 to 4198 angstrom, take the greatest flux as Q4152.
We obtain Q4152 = 11.1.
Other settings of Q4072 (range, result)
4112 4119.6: 10.4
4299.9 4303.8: 8.73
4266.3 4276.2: 10.6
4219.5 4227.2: 10.5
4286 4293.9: 10.6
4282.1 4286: 11.7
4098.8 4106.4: 10.3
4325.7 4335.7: 11.9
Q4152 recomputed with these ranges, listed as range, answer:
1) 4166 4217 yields 11.81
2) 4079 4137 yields 12.89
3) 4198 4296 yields 12.04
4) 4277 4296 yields 11.86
